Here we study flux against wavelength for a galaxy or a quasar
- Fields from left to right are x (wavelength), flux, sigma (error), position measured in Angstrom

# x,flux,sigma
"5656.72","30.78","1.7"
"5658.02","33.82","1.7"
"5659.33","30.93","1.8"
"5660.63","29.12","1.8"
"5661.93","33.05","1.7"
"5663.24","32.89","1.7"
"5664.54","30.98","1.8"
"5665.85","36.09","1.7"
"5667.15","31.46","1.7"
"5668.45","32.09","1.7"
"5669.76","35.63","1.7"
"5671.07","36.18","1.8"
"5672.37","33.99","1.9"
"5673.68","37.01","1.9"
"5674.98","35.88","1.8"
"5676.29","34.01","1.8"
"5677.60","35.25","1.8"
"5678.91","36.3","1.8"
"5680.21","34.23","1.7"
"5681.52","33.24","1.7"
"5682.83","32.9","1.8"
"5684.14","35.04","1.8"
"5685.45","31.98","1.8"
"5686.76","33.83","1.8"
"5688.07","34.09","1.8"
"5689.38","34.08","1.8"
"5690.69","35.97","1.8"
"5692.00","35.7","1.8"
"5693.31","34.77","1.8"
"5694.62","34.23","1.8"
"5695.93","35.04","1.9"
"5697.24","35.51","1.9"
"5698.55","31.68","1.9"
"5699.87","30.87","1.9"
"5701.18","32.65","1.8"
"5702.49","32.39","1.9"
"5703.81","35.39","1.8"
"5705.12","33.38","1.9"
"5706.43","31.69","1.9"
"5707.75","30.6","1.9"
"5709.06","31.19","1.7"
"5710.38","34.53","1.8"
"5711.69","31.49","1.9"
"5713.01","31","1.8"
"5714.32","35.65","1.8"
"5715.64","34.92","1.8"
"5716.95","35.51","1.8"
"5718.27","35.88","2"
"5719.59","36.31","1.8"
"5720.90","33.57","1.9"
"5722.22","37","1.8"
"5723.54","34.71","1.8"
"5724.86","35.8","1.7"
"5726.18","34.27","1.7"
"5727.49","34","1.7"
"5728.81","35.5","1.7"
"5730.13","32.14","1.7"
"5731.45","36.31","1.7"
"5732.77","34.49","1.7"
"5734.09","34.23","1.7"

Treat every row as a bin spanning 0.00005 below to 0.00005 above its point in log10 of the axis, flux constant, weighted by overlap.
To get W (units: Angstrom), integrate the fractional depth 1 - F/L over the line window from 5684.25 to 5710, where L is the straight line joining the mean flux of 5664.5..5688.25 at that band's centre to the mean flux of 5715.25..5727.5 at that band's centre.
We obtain 0.9 Angstrom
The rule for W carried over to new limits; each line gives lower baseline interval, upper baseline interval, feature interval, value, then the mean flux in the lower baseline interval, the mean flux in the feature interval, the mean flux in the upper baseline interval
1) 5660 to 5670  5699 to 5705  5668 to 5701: -1.7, 32.6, 34.4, 32.8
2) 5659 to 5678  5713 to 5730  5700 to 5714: 0.9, 33.7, 32.5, 35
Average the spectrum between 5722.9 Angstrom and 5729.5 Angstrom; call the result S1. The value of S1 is 34.9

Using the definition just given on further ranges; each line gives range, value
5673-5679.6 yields 35.7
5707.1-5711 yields 32.1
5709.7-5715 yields 33.1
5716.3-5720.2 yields 35.8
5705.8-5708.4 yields 31.1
